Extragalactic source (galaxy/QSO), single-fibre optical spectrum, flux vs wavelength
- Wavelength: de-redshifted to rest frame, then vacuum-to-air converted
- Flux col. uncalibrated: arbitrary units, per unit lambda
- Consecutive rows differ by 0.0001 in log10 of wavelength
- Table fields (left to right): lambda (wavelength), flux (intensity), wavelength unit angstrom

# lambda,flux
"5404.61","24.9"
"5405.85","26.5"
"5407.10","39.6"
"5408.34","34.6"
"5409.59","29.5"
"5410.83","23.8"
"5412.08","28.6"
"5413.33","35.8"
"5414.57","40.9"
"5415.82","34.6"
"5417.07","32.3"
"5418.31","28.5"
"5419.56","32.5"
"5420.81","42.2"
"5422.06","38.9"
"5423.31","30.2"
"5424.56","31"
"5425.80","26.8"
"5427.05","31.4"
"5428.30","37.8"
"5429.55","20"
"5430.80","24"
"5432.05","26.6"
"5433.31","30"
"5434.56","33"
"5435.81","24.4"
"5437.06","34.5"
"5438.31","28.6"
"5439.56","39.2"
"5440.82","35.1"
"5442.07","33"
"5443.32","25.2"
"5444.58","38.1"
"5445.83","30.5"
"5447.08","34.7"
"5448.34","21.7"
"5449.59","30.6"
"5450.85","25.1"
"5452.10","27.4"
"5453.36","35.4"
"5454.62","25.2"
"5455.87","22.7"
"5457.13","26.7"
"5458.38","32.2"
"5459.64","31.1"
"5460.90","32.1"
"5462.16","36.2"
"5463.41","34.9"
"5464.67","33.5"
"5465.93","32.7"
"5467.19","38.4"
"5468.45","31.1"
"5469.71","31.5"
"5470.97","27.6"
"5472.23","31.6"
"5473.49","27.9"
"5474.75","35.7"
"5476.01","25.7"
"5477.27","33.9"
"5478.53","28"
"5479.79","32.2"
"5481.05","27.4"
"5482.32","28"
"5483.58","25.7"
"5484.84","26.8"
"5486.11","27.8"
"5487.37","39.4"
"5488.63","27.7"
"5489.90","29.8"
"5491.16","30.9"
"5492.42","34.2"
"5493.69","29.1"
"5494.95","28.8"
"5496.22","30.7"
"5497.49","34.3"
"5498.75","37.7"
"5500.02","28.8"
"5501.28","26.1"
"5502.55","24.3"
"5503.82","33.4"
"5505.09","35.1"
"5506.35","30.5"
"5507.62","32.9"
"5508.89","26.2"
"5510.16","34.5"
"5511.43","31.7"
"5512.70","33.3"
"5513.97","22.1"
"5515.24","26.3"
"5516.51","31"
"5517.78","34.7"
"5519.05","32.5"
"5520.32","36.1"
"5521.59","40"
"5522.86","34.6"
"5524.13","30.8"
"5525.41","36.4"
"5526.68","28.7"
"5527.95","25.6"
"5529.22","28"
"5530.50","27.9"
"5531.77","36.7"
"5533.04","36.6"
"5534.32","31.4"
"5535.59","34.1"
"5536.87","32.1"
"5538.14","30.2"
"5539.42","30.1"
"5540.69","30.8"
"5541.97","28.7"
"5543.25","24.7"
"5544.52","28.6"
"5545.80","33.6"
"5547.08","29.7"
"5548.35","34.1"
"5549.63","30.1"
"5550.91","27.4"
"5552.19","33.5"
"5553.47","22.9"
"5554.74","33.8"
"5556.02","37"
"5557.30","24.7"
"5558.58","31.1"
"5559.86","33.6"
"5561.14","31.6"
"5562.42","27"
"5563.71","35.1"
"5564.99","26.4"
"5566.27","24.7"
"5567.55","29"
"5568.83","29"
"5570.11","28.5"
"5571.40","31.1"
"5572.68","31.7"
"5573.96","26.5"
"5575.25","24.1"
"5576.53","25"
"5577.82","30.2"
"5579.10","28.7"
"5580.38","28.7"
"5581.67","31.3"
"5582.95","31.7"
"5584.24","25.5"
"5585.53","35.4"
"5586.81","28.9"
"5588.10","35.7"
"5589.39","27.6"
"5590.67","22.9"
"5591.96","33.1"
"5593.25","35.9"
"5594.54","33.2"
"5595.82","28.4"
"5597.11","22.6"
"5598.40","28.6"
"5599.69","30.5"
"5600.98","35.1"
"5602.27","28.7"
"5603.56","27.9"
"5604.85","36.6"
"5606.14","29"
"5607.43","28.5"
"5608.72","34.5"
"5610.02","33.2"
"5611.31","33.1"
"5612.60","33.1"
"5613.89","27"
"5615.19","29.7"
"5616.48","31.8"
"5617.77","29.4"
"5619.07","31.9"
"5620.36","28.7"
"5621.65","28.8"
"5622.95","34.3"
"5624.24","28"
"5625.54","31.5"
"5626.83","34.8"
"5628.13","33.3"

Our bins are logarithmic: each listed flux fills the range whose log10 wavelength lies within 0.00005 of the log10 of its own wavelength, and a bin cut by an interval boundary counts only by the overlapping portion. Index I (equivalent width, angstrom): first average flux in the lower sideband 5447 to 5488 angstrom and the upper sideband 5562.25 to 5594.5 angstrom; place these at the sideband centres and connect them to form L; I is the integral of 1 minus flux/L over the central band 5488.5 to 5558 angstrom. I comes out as -2.7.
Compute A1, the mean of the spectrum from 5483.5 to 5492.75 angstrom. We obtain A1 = 30.5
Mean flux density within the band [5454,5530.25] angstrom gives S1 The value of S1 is 30.9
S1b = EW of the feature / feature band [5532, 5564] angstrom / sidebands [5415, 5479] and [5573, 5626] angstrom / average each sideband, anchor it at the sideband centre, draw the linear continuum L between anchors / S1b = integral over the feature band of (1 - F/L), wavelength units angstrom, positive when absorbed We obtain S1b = -0.5 angstrom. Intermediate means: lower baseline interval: 31.1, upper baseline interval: 30.1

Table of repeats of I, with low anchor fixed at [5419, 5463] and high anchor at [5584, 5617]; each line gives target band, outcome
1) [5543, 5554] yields 0.4 angstrom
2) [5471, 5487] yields 0.7 angstrom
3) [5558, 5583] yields 1.2 angstrom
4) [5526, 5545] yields 0.2 angstrom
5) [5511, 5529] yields -0.5 angstrom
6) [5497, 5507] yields -0.2 angstrom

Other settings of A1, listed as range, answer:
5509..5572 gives 30.8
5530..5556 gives 31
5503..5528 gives 31.9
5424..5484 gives 30.4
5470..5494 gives 30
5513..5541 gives 31.7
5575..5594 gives 29.8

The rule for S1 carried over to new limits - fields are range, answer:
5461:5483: 31.5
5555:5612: 30.1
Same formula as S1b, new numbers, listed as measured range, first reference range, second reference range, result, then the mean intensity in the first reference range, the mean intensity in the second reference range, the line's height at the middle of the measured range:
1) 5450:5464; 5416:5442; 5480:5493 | 0.3 angstrom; 31.4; 29.8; 30.7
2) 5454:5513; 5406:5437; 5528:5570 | 0.4 angstrom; 31.5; 30.4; 30.9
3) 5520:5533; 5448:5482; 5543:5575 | -1.1 angstrom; 30.4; 29.8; 30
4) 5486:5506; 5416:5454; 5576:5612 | -0.3 angstrom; 31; 30.4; 30.8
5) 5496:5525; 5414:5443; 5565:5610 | -0.9 angstrom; 31.9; 29.7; 30.7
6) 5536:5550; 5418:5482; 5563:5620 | 0.0 angstrom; 30.9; 30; 30.3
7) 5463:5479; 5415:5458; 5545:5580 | -0.7 angstrom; 30.6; 29.6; 30.3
